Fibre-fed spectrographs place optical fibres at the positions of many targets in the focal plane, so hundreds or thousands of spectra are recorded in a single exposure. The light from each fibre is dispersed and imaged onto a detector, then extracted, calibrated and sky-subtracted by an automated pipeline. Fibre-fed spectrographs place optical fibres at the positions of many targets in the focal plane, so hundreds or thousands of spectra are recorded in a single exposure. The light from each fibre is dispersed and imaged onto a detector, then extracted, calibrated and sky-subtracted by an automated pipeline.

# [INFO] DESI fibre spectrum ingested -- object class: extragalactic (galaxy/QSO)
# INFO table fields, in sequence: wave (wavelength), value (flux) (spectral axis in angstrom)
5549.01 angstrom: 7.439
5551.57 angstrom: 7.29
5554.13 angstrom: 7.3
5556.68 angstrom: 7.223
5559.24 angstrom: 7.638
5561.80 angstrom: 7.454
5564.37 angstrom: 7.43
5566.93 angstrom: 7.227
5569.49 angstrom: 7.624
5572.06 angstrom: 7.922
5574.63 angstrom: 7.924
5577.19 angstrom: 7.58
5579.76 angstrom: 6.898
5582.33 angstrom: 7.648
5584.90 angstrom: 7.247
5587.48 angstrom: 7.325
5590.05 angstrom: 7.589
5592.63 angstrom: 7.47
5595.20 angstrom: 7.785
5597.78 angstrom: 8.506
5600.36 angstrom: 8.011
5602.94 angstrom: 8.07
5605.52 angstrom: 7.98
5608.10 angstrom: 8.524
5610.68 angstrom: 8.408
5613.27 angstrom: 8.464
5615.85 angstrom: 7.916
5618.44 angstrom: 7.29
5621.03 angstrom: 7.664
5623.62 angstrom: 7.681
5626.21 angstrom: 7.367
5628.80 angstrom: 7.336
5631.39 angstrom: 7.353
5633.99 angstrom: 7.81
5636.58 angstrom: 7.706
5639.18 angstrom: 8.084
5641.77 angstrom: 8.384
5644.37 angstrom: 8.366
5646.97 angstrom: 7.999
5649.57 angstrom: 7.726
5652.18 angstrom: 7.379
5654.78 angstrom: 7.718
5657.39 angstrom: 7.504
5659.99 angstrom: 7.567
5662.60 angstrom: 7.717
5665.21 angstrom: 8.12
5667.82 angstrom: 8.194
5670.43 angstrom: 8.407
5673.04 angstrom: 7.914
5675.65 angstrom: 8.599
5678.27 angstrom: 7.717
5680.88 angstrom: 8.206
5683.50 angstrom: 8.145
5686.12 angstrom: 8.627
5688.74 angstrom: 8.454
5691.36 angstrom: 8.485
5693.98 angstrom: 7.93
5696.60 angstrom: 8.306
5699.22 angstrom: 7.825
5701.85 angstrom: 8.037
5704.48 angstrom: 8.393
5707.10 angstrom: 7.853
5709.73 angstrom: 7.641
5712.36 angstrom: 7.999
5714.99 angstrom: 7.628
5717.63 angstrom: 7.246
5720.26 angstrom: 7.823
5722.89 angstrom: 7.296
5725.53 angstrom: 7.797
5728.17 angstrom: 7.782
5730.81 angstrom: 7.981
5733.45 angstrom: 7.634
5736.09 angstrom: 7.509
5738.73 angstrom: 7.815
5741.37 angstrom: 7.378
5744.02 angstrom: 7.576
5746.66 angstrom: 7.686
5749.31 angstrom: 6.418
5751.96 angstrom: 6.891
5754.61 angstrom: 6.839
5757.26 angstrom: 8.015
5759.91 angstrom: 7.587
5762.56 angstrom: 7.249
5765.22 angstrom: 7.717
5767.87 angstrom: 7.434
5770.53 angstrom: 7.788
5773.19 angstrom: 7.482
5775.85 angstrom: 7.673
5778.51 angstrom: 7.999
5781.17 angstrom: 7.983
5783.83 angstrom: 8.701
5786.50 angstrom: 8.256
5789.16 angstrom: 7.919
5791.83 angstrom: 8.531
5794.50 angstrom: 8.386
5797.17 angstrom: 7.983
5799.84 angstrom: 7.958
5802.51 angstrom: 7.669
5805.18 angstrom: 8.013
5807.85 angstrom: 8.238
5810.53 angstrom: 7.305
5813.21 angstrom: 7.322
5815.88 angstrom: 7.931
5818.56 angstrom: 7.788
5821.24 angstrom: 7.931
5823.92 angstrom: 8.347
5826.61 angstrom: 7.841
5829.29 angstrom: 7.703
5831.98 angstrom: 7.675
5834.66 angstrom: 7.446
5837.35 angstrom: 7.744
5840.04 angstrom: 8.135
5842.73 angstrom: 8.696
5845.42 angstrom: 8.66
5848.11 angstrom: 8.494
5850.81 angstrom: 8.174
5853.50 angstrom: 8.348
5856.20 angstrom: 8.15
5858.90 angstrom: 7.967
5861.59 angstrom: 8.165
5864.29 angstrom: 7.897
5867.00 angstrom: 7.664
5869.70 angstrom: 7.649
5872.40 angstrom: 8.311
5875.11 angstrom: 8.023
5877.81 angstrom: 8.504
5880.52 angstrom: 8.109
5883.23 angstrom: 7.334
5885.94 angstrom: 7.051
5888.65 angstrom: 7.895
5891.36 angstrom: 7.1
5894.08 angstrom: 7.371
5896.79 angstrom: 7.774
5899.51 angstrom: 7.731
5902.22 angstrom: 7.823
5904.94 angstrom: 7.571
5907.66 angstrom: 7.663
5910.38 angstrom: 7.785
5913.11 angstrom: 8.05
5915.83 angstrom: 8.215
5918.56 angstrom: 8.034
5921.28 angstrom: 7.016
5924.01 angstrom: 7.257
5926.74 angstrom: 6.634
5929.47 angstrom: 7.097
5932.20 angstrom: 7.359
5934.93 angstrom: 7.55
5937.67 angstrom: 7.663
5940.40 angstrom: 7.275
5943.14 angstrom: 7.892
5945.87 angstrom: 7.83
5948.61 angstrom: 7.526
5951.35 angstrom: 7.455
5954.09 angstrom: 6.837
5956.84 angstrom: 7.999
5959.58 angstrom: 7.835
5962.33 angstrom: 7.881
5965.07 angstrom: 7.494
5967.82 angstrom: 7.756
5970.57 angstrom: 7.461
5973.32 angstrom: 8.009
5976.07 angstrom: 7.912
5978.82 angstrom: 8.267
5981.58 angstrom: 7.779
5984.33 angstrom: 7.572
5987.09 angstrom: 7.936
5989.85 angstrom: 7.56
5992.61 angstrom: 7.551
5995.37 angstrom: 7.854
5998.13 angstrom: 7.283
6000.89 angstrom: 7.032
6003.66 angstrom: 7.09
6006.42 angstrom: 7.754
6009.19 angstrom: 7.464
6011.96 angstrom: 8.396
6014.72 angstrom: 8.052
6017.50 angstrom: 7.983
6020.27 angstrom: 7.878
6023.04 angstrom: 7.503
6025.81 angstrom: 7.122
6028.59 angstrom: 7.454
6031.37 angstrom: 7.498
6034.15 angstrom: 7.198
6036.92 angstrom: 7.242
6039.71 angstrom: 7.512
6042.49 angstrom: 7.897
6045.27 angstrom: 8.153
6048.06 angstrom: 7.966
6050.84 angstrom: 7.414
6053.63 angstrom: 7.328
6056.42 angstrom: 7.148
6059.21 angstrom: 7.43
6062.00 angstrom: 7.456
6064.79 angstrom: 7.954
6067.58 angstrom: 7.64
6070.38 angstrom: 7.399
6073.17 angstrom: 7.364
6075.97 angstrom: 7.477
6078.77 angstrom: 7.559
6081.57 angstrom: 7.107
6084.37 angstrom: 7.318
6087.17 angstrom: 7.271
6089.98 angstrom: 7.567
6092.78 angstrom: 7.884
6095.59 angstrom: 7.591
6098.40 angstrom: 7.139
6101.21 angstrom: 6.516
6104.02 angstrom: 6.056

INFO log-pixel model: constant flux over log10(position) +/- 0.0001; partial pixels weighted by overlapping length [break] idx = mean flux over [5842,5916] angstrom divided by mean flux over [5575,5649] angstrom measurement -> 1.02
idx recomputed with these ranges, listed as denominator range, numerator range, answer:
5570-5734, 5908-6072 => 0.97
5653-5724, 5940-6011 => 0.96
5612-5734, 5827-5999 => 0.98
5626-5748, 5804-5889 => 1.01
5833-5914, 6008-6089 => 0.96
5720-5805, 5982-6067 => 0.98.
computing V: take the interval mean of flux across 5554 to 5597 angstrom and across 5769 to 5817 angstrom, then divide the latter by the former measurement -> 1.06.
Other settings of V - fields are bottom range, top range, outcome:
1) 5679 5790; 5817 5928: 1.01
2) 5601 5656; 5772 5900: 1.01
